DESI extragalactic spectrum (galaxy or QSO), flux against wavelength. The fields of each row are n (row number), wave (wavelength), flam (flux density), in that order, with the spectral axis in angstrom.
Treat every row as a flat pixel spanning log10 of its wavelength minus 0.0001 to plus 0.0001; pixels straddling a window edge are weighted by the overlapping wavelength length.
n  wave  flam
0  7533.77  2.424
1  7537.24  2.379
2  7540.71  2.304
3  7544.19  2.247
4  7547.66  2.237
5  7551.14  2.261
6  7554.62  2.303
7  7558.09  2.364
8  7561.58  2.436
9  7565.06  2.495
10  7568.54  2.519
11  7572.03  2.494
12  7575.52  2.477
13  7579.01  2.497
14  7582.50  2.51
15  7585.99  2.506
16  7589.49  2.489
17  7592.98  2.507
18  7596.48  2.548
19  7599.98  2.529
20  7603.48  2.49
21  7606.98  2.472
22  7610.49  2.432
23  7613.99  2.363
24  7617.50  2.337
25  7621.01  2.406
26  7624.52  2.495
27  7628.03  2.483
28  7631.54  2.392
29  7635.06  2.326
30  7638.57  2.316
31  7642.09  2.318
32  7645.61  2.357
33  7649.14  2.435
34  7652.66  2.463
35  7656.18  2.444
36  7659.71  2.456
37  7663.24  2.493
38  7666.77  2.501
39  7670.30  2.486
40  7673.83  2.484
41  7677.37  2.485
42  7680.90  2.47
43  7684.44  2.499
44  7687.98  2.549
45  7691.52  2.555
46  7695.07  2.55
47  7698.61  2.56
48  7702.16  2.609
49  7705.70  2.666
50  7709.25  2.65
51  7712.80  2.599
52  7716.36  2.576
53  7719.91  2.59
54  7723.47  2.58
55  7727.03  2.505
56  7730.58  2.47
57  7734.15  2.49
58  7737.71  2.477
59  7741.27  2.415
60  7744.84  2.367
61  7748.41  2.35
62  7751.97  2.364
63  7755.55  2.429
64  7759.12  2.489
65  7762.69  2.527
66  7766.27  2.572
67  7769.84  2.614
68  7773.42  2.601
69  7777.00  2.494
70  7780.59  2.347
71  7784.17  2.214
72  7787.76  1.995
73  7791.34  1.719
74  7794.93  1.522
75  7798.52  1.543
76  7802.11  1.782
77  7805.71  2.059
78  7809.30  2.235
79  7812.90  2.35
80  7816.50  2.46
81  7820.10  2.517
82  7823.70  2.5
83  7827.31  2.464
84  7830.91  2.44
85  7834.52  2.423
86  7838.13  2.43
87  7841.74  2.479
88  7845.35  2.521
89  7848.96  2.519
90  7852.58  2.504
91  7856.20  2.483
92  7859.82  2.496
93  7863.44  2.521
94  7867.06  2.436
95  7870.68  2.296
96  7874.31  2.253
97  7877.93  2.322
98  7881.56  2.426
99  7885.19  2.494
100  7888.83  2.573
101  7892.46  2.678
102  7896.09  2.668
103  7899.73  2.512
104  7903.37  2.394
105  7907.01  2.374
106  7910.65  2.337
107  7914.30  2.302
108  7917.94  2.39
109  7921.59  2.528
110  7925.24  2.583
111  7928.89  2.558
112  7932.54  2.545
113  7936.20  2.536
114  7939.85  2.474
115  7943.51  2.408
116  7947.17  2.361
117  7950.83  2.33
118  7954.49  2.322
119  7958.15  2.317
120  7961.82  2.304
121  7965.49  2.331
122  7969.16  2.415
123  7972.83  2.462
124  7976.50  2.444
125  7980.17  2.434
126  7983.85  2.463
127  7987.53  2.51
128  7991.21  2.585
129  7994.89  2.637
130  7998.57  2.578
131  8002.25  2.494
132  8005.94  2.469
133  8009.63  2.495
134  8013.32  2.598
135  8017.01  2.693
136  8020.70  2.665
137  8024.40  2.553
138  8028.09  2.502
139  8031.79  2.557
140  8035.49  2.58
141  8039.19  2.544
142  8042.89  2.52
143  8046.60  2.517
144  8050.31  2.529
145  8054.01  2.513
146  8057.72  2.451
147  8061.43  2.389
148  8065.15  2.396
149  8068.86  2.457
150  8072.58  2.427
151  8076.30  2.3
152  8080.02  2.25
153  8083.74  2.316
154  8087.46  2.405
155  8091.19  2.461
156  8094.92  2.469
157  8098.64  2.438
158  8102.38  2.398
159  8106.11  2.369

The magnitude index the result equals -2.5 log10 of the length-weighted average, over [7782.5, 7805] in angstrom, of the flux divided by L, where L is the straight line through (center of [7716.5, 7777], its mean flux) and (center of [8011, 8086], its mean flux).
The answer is 0.35 mag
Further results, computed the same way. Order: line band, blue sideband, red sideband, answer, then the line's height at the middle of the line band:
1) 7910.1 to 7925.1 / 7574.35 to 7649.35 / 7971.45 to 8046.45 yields 0.04 mag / 2.52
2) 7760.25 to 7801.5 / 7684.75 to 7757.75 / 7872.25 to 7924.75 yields 0.14 mag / 2.49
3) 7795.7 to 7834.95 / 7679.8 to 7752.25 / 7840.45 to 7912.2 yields 0.12 mag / 2.49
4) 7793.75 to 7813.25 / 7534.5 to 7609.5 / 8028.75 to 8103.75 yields 0.27 mag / 2.44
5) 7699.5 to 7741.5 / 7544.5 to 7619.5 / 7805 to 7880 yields -0.06 mag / 2.43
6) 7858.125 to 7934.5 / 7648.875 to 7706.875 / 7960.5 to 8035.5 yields 0.02 mag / 2.51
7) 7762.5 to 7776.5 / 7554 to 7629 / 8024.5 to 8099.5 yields -0.05 mag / 2.46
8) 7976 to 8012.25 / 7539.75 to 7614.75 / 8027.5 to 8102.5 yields -0.03 mag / 2.45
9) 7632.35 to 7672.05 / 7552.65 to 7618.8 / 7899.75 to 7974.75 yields 0.02 mag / 2.45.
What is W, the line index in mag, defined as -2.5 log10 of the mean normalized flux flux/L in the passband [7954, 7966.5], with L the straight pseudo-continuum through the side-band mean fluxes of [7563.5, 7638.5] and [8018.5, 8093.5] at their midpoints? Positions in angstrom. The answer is 0.07 mag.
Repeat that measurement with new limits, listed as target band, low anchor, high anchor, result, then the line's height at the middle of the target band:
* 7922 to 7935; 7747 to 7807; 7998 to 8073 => -0.07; 2.39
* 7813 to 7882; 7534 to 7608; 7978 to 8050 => 0.03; 2.5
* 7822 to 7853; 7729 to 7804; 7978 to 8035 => -0.05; 2.36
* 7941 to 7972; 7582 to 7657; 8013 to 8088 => 0.05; 2.47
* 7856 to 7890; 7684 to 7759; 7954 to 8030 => 0.03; 2.5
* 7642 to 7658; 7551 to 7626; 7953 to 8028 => 0.02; 2.46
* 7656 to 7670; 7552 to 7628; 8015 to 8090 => -0.01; 2.46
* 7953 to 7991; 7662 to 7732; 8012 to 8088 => 0.04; 2.5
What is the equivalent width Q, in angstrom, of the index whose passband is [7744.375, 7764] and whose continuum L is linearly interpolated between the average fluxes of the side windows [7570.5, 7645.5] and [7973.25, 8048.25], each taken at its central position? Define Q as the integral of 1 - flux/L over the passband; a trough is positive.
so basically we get 0.5 angstrom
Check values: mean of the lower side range 2.44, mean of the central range 2.42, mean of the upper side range 2.54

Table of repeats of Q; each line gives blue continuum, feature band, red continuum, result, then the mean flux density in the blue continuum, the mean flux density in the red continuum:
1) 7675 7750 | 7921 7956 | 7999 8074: 0.79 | 2.52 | 2.52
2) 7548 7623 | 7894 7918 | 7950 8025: 0.42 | 2.45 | 2.48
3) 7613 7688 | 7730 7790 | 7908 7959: 0.33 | 2.43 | 2.43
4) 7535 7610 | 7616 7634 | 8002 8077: 0.15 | 2.43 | 2.51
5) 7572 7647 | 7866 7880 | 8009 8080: 0.88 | 2.44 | 2.5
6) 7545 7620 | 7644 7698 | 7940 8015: -0.95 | 2.44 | 2.45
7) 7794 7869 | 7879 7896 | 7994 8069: -1.15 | 2.33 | 2.53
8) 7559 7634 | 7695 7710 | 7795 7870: -1.25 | 2.47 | 2.34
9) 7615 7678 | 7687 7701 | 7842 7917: -0.72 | 2.42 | 2.46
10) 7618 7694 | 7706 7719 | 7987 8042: -0.78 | 2.45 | 2.56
